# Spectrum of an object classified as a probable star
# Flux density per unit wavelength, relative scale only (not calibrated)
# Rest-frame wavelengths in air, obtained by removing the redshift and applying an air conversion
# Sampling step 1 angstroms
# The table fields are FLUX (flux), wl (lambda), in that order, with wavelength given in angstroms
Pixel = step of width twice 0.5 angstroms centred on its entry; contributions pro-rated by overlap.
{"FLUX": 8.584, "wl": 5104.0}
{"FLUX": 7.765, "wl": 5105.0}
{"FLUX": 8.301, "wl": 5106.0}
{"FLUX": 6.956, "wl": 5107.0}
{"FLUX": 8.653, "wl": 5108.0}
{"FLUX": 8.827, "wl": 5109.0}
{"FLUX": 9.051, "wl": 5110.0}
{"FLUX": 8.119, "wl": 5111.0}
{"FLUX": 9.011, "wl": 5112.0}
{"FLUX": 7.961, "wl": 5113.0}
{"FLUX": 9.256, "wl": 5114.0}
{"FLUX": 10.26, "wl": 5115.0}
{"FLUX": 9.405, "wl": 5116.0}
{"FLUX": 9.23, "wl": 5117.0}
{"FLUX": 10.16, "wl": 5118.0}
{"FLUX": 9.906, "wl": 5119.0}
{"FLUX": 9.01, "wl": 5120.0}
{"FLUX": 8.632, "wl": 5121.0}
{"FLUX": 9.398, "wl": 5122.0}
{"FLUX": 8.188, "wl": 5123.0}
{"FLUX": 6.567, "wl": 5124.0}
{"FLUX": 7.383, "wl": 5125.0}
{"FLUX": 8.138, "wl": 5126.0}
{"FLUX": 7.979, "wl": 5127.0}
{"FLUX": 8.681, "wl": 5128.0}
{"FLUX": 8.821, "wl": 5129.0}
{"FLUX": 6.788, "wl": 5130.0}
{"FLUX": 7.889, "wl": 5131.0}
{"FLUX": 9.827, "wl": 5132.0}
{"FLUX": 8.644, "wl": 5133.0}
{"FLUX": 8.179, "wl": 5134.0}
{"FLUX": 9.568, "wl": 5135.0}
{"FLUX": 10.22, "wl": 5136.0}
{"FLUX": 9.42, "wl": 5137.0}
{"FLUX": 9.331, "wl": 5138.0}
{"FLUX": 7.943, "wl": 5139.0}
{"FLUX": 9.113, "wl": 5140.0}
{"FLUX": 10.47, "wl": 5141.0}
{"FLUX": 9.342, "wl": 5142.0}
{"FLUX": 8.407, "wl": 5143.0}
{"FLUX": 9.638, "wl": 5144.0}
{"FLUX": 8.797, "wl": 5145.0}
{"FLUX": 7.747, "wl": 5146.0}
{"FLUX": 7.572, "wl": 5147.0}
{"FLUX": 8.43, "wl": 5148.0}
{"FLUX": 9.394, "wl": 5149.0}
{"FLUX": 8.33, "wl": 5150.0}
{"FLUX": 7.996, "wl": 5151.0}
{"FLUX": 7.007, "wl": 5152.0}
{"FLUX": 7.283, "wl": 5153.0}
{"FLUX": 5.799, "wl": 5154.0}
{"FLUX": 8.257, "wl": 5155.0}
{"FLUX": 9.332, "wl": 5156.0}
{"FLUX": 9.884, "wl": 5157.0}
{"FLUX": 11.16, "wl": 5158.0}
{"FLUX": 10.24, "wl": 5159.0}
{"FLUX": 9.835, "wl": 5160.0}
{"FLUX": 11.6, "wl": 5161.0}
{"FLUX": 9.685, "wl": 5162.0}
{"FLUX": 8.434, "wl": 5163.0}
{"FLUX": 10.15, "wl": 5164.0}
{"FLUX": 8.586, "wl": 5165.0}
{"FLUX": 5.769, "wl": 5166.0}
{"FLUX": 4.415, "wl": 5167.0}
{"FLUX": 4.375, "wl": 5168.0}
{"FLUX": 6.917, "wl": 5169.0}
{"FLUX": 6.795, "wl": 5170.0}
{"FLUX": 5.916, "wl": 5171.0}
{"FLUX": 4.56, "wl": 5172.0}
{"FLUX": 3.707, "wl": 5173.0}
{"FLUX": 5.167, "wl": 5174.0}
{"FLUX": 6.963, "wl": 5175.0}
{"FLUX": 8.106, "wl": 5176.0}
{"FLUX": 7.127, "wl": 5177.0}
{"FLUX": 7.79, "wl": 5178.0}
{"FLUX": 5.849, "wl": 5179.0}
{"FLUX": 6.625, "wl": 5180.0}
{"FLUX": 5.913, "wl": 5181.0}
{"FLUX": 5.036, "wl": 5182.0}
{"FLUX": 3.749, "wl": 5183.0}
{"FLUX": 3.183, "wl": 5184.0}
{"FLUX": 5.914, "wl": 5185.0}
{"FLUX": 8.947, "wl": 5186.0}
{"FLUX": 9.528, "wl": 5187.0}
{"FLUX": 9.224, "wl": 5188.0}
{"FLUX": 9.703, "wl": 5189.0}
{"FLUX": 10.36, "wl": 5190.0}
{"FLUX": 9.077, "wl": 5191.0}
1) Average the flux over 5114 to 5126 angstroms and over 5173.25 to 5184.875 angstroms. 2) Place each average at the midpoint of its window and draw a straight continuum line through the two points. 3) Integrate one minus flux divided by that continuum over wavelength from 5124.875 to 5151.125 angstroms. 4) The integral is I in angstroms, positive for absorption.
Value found -2.4 angstroms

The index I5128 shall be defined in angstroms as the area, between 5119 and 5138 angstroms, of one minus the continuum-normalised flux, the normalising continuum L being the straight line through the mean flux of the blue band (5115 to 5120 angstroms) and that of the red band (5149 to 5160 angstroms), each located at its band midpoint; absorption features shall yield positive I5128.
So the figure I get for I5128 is 1.6 angstroms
